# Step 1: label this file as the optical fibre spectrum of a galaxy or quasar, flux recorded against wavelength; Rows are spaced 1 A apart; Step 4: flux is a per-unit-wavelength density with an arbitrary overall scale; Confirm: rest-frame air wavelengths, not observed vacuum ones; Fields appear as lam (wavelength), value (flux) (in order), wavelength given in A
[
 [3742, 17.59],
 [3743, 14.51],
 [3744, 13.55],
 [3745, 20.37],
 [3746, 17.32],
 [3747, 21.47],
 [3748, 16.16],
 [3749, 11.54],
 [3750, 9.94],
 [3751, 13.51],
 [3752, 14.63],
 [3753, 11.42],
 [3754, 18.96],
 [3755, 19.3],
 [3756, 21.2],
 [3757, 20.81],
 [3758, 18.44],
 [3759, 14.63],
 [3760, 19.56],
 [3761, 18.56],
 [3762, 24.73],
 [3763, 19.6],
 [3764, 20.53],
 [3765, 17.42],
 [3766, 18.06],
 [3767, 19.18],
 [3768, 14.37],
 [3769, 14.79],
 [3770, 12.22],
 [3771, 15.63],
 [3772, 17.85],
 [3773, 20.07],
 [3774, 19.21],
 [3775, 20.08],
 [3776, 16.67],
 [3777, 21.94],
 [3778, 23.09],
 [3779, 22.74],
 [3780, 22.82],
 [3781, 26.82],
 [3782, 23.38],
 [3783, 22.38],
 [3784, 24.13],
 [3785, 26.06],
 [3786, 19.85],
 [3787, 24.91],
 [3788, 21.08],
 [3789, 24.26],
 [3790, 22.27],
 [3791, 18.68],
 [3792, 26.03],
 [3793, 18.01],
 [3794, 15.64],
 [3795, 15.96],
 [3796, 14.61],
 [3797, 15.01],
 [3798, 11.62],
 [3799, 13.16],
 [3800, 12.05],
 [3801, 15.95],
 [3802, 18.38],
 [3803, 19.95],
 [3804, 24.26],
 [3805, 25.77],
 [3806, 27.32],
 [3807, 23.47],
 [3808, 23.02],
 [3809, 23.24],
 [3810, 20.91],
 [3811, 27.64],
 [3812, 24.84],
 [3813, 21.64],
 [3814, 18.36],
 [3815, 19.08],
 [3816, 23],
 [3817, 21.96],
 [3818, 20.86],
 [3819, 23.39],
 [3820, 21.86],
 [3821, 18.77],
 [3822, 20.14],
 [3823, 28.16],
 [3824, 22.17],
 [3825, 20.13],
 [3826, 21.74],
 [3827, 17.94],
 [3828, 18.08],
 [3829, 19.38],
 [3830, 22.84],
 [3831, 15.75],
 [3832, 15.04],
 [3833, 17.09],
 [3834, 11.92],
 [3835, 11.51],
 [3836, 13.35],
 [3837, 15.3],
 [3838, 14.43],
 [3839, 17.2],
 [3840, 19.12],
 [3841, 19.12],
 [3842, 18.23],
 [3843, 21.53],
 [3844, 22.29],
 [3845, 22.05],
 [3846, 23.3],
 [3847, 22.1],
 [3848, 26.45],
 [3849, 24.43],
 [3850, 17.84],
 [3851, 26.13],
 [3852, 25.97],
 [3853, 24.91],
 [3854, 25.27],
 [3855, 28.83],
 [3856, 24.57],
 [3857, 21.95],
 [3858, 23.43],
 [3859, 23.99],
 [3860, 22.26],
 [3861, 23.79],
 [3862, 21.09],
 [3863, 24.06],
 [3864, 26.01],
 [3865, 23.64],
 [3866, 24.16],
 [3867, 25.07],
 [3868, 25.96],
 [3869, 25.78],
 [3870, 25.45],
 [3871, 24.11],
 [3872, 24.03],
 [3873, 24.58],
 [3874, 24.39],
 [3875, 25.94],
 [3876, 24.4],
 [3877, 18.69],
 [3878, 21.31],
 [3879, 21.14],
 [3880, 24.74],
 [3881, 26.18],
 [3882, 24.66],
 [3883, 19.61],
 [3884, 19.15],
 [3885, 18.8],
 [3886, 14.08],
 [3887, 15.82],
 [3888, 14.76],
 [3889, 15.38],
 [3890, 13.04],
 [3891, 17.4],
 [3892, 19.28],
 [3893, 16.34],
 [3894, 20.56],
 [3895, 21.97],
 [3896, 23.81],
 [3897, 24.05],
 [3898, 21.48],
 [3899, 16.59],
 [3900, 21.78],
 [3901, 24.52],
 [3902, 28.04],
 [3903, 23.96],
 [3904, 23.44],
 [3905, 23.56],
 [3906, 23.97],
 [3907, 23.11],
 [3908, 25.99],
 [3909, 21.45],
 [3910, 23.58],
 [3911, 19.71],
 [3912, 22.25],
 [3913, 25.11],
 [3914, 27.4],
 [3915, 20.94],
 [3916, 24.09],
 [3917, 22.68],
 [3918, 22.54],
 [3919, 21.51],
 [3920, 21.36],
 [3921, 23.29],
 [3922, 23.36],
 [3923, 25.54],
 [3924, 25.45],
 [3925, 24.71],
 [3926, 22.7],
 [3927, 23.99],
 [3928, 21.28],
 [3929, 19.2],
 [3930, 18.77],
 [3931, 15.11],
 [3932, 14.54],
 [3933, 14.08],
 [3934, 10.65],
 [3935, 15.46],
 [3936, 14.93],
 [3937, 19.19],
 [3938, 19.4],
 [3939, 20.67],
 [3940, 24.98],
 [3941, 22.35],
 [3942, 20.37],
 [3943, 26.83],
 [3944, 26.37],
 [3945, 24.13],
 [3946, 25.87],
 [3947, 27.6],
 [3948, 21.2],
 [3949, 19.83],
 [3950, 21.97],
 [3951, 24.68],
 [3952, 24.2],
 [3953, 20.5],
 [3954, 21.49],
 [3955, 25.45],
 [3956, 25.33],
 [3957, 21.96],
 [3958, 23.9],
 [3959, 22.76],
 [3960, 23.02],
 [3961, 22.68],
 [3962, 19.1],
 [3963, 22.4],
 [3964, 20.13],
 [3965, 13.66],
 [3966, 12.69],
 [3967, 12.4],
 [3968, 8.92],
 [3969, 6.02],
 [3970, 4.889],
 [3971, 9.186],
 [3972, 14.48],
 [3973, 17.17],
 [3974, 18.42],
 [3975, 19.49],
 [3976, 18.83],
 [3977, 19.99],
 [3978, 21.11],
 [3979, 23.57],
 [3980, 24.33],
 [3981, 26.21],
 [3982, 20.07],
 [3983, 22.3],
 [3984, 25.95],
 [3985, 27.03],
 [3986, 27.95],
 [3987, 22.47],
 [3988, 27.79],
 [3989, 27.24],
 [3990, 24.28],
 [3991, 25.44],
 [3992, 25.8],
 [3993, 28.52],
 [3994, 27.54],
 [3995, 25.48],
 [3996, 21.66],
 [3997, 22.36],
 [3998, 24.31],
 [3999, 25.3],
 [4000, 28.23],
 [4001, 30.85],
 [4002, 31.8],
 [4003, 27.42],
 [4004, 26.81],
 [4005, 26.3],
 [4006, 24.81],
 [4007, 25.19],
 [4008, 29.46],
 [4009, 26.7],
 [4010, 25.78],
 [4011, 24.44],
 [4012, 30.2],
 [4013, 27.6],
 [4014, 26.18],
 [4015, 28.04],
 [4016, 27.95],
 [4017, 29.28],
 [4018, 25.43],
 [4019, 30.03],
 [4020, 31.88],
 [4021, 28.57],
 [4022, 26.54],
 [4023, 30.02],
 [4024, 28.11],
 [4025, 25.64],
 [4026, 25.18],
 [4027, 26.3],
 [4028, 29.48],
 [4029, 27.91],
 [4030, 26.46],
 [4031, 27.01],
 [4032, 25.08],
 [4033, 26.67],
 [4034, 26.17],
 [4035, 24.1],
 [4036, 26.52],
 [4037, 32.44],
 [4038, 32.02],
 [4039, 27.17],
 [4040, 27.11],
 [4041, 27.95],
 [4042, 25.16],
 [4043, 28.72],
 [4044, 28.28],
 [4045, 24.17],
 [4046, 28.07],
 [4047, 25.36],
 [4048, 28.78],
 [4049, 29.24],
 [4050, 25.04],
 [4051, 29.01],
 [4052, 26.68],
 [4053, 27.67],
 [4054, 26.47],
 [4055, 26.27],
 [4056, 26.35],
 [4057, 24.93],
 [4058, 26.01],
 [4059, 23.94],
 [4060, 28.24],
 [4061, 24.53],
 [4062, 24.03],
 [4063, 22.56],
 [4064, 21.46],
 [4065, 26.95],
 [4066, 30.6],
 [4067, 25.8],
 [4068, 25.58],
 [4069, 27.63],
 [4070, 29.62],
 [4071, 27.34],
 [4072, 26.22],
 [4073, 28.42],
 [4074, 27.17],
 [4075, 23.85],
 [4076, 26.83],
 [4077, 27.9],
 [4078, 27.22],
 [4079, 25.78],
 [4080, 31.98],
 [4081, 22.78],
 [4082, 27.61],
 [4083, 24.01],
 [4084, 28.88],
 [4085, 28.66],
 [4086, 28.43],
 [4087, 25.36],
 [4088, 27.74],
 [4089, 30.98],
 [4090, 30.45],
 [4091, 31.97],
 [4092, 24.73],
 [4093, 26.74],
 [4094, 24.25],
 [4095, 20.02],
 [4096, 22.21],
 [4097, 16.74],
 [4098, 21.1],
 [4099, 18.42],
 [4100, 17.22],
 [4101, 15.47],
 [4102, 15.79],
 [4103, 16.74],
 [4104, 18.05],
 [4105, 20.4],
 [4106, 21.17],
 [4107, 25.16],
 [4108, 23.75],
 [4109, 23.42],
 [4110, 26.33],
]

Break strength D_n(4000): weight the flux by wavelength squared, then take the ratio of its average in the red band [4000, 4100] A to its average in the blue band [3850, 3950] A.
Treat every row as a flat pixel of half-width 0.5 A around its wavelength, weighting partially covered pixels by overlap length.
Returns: 1.31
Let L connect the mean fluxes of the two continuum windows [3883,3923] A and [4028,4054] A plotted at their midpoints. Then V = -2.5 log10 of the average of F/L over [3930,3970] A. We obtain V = 0.18 mag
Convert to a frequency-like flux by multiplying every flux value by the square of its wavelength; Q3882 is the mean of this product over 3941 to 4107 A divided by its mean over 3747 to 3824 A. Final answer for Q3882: 1.41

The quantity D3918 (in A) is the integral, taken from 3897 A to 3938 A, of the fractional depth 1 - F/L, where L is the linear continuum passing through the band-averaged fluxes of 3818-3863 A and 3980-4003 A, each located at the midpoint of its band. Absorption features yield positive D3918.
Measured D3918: 3.2 A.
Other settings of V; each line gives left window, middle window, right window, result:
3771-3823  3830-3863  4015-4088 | 0.07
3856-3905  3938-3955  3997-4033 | 0.06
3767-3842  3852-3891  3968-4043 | -0.05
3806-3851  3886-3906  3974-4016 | 0.11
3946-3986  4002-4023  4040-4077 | -0.18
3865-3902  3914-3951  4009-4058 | 0.09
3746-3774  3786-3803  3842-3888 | 0.06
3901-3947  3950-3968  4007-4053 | 0.15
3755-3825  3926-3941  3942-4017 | 0.22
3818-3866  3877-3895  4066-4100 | 0.16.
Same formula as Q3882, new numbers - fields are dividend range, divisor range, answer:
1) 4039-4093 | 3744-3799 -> 1.67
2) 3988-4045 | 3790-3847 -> 1.54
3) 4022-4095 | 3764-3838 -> 1.55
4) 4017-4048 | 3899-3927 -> 1.25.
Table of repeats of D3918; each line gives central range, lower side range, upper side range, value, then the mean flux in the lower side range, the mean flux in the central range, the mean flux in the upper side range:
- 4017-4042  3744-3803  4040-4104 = -3.1 A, 18.6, 27.6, 25.6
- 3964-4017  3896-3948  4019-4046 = 5.5 A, 22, 22.9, 27.5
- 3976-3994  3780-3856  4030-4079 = 0.3 A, 20.7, 24.6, 26.7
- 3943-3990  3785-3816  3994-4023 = 8.9 A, 20.4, 20.9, 27.2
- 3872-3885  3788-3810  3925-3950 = -1.7 A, 19.5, 22.8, 20.5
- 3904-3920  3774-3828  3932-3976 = -2.8 A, 21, 23.1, 19.3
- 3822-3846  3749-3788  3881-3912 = 1.7 A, 19.1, 18.6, 20.8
